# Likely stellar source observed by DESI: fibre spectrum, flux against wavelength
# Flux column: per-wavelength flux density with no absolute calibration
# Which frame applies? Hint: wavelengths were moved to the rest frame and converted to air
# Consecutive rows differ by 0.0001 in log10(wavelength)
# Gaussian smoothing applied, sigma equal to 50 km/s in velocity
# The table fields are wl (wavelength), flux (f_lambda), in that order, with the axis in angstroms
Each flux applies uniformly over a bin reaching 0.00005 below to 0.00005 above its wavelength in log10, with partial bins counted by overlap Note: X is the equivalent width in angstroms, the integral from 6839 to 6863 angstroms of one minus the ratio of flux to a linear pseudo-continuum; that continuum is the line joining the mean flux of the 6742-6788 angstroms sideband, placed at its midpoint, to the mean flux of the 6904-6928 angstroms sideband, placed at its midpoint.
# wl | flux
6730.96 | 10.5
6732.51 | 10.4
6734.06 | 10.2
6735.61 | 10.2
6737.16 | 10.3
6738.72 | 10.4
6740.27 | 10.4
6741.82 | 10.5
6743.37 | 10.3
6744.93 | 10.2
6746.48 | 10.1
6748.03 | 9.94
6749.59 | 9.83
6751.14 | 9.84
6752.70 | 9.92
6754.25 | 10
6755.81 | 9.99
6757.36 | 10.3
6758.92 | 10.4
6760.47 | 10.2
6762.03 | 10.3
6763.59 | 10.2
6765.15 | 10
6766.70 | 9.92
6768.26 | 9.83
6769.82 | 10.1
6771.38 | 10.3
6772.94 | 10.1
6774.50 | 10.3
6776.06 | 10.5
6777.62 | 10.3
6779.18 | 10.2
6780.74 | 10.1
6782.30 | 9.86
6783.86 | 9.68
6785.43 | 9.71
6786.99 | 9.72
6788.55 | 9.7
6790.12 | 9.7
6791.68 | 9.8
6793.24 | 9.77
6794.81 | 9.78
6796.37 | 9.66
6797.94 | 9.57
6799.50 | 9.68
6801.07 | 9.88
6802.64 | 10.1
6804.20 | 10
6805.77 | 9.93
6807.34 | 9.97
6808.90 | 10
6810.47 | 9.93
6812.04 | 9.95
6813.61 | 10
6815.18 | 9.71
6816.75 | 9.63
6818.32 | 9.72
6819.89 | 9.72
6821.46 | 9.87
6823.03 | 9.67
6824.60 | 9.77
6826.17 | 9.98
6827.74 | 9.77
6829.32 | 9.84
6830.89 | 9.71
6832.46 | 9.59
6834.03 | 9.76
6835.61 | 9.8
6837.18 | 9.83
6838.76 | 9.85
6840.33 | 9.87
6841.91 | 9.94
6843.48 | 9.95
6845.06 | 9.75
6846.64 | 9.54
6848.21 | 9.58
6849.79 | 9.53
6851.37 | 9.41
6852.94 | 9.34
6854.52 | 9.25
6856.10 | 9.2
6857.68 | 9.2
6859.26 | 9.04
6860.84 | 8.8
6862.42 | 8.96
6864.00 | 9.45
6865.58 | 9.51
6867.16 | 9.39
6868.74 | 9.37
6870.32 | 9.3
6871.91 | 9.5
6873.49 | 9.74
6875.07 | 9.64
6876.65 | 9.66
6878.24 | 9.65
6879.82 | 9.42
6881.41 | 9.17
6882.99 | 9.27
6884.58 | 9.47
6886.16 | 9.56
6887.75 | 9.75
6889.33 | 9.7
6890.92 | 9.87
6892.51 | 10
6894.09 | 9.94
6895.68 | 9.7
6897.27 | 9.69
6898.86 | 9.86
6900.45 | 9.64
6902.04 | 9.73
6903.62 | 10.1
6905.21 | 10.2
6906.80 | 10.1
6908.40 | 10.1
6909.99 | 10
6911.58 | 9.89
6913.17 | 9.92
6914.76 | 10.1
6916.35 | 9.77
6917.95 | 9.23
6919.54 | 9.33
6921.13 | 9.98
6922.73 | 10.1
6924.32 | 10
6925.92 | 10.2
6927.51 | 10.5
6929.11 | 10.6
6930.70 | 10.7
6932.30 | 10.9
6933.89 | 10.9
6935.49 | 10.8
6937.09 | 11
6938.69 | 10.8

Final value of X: 1.4 angstroms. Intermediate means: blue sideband 10.1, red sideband 9.95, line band 9.44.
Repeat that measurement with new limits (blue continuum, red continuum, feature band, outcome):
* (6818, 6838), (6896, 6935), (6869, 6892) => 0.92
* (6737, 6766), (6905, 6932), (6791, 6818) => 0.75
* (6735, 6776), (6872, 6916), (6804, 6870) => 1.93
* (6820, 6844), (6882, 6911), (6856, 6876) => 1.00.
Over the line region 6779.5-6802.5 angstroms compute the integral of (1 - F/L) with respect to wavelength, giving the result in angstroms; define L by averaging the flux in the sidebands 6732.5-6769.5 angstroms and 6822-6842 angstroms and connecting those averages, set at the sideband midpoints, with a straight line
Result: 0.5 angstroms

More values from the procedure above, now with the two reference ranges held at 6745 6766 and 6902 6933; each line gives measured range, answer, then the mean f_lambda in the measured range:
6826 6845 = 0.5 angstroms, 9.82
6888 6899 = 0.3 angstroms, 9.82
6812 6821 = 0.3 angstroms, 9.78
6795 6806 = 0.3 angstroms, 9.82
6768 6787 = 0.0 angstroms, 10.1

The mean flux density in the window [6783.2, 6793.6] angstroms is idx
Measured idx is 9.72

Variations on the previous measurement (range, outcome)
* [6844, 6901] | 9.5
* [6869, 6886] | 9.48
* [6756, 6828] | 9.94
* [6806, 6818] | 9.88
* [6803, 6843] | 9.84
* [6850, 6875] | 9.31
